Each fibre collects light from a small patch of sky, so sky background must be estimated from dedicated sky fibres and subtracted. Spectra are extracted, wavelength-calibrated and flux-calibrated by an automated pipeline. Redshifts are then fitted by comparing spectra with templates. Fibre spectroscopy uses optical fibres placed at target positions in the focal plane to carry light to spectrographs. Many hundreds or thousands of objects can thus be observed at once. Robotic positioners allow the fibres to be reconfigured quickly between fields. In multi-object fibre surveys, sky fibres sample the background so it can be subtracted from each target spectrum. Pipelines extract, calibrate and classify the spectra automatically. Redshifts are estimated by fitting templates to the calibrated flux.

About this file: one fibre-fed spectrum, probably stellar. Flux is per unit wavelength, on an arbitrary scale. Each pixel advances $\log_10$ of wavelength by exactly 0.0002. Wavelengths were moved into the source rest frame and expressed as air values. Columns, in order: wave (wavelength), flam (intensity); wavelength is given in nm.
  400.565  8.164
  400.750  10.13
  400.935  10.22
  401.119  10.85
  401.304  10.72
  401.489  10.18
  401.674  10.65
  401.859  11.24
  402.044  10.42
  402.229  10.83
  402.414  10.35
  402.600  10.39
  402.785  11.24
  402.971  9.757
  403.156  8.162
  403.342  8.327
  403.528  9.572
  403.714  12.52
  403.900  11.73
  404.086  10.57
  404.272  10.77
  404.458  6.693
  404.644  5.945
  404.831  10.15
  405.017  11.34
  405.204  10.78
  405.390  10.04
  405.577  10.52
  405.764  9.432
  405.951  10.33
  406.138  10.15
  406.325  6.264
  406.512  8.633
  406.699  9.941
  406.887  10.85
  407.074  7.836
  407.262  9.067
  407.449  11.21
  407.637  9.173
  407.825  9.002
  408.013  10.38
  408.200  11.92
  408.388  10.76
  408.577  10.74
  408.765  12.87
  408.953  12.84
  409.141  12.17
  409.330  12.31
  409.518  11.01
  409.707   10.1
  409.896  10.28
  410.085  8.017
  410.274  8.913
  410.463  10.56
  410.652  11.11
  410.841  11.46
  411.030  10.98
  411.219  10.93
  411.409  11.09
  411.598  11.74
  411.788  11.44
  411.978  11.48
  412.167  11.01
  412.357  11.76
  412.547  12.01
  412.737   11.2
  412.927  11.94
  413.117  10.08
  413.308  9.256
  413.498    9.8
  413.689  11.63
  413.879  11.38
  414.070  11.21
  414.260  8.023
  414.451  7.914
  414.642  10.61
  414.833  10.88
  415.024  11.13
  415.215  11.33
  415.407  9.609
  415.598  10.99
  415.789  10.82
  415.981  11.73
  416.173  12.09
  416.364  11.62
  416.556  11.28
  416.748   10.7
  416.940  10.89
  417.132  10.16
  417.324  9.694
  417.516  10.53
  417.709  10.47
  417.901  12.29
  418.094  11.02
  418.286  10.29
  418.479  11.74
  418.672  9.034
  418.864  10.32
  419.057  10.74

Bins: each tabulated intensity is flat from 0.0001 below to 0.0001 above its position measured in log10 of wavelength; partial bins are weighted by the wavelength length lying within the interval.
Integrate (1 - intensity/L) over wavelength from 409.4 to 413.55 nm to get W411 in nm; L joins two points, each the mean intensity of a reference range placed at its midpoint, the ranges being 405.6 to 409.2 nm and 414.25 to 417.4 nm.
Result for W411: -0.14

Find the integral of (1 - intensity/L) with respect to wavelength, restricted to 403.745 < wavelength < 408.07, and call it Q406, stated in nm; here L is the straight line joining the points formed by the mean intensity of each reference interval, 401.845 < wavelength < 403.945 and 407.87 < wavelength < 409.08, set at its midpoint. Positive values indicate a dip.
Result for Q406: 0.52 nm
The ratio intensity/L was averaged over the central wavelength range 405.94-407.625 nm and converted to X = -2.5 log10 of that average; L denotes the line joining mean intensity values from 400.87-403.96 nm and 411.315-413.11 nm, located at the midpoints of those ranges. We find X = 0.17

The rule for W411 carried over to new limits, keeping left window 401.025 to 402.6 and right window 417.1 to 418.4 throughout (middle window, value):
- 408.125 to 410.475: -0.068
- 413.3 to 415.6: 0.079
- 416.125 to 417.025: -0.051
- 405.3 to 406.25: 0.056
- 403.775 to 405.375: 0.125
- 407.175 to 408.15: 0.072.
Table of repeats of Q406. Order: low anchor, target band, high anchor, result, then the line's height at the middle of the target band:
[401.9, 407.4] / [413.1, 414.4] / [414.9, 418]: 0.07 nm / 10.7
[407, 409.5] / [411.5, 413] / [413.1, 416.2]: -0.14 nm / 10.6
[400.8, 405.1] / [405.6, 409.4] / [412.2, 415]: 0.01 nm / 10.3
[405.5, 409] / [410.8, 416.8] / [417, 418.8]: -0.30 nm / 10.4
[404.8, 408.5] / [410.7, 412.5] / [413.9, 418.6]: -0.18 nm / 10.3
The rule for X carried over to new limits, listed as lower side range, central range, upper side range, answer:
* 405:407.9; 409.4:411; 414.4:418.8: -0.02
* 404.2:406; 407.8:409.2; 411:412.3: -0.10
